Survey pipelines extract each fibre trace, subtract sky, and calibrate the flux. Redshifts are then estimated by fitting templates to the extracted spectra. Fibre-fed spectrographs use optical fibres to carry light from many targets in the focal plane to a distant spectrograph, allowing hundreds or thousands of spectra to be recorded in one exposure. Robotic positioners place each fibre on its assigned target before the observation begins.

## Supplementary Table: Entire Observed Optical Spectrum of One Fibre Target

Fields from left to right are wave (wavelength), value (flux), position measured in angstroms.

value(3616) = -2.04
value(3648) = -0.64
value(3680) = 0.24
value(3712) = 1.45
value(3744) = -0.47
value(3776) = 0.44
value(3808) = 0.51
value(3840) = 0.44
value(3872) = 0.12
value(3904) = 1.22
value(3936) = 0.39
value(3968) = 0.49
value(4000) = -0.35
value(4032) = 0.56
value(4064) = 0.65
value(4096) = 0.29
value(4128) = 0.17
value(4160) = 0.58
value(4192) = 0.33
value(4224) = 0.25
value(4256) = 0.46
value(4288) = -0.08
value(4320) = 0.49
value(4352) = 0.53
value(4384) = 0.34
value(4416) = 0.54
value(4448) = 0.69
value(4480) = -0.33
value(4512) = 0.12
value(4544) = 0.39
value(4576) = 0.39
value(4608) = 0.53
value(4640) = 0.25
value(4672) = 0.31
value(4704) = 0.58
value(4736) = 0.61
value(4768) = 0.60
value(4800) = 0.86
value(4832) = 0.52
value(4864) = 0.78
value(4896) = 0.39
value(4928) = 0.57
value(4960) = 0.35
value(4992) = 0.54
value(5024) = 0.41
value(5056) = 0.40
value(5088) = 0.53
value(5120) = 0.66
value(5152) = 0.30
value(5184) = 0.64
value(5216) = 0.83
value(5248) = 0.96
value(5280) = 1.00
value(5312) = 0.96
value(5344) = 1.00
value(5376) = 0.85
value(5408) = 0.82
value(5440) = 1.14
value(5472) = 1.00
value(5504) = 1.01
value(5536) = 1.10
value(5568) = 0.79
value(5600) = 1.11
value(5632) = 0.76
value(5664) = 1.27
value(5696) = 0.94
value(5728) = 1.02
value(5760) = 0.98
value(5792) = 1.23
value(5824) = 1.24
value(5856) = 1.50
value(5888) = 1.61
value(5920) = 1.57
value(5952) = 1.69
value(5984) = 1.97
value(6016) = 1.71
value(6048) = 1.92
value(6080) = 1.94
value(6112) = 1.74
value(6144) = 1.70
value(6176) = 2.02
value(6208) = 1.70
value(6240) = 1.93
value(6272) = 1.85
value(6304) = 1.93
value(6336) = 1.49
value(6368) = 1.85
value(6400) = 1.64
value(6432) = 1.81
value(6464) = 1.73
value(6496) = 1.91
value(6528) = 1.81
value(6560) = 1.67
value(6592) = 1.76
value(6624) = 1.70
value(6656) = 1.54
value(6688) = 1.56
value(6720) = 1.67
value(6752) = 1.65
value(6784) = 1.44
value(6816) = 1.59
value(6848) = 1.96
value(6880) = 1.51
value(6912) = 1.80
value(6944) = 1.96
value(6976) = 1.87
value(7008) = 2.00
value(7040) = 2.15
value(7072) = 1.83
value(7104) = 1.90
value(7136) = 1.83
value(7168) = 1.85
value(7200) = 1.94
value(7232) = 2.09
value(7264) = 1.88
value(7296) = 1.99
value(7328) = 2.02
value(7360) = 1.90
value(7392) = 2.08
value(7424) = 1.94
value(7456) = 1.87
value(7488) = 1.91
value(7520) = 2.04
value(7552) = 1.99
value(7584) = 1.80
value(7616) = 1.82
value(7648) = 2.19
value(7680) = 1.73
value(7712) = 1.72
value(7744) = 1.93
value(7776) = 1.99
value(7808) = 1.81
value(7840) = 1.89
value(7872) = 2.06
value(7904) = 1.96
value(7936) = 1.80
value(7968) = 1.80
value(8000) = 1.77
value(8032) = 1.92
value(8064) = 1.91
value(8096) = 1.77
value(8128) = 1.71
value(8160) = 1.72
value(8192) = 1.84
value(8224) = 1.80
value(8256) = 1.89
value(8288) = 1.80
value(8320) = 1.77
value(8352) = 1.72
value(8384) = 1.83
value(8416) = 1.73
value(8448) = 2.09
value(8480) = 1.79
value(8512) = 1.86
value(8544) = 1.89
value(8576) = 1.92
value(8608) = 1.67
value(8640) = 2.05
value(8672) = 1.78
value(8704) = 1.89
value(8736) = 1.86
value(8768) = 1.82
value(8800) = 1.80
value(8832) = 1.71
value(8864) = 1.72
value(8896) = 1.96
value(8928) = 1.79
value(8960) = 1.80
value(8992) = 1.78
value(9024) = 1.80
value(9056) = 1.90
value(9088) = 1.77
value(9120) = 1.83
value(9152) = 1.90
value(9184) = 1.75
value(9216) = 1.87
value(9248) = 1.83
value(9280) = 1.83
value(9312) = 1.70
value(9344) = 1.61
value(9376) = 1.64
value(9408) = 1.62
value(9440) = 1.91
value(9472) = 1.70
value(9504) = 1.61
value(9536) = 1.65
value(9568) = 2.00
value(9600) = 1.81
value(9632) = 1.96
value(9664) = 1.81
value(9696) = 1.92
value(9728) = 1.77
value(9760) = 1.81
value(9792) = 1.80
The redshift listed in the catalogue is 0.31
